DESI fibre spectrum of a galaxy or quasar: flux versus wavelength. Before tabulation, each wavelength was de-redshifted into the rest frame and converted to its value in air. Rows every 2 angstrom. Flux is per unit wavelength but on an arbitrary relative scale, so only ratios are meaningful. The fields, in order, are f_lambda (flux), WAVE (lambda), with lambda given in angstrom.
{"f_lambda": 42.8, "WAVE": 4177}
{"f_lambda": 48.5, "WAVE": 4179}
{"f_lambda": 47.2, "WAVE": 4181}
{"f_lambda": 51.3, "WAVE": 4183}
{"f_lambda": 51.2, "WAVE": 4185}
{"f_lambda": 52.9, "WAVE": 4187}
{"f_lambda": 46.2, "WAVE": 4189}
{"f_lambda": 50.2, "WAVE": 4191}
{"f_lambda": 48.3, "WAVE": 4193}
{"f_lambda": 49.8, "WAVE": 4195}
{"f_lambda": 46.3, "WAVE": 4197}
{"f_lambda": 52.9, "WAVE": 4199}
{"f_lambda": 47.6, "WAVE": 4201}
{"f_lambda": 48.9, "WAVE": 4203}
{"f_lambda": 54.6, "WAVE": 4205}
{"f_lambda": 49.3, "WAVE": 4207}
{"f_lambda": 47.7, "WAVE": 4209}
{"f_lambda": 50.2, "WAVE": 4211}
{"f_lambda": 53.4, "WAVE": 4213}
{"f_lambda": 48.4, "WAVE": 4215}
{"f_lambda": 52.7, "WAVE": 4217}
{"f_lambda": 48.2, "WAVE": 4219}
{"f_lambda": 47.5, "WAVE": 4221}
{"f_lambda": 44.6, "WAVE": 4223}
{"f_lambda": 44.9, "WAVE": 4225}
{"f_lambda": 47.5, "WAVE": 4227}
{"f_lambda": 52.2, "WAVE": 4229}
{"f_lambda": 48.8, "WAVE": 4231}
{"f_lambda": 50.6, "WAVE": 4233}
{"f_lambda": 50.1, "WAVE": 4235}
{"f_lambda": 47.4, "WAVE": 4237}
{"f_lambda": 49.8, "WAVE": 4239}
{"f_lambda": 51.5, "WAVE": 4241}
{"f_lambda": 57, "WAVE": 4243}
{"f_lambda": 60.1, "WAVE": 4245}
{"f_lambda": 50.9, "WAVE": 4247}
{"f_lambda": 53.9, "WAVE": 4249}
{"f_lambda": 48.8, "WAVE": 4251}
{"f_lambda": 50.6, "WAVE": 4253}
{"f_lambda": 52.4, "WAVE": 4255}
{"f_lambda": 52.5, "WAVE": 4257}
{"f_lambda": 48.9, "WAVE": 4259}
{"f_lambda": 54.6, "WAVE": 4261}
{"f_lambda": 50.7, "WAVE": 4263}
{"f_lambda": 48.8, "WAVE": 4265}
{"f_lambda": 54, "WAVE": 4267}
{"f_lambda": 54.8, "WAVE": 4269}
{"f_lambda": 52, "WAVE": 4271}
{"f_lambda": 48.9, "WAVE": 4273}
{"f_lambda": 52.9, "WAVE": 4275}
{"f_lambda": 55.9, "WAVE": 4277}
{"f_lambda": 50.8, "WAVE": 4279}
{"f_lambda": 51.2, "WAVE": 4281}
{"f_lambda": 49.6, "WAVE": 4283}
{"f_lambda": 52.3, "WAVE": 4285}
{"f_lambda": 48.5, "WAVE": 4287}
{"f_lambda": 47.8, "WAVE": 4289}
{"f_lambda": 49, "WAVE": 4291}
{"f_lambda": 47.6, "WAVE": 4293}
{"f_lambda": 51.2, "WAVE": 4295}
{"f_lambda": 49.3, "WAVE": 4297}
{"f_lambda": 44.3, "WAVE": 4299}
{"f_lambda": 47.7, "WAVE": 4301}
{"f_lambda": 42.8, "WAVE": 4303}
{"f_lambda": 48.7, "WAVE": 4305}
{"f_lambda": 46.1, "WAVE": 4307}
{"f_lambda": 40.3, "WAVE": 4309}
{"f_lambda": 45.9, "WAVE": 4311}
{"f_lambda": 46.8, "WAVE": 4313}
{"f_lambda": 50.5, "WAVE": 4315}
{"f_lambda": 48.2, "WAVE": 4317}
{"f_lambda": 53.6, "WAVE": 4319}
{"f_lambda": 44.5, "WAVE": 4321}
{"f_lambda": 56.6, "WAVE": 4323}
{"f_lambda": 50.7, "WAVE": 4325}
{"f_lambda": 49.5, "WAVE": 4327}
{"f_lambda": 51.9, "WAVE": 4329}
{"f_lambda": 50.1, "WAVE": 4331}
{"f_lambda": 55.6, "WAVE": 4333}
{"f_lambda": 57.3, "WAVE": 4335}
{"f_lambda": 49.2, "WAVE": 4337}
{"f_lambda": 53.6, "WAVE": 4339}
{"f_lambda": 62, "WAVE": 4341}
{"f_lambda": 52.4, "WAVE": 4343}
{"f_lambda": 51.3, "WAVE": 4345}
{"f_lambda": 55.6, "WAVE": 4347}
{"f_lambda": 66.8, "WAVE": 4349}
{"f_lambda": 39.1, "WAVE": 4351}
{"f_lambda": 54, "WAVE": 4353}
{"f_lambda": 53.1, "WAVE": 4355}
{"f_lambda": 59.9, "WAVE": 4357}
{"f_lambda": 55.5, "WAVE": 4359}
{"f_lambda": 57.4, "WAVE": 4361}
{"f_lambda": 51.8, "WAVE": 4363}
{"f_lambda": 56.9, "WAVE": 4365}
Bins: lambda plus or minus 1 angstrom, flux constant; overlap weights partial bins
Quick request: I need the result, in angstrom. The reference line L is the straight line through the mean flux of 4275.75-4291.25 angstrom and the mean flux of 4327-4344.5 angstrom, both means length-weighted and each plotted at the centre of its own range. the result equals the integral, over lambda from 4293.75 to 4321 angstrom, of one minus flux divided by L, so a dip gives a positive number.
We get 2.5 angstrom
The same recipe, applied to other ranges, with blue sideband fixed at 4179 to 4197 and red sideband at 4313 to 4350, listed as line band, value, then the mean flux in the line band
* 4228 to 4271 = -0.71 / 51.8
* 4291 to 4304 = 1.23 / 47.3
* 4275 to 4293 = 0.45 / 50.6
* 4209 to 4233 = 0.61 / 49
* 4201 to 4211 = 0.00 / 49.9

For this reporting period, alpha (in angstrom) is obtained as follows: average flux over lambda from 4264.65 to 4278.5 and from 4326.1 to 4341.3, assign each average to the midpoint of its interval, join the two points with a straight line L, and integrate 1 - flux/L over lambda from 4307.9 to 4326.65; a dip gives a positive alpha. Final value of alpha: 1.60 angstrom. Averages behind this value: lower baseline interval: 52.6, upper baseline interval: 53.3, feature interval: 48.6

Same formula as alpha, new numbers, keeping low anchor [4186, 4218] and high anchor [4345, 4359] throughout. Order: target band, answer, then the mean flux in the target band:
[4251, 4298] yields 1.0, 51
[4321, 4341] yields 0.4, 52.8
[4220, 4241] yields 1.0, 48.5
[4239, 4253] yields -0.5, 53.2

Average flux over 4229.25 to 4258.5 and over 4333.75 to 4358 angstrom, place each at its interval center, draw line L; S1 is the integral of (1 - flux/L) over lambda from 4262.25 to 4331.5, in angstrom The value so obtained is 4.7 angstrom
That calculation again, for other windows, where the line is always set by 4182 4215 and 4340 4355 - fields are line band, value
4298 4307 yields 1.2 angstrom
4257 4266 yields 0.2 angstrom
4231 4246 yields -0.3 angstrom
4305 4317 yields 1.6 angstrom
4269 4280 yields 0.0 angstrom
